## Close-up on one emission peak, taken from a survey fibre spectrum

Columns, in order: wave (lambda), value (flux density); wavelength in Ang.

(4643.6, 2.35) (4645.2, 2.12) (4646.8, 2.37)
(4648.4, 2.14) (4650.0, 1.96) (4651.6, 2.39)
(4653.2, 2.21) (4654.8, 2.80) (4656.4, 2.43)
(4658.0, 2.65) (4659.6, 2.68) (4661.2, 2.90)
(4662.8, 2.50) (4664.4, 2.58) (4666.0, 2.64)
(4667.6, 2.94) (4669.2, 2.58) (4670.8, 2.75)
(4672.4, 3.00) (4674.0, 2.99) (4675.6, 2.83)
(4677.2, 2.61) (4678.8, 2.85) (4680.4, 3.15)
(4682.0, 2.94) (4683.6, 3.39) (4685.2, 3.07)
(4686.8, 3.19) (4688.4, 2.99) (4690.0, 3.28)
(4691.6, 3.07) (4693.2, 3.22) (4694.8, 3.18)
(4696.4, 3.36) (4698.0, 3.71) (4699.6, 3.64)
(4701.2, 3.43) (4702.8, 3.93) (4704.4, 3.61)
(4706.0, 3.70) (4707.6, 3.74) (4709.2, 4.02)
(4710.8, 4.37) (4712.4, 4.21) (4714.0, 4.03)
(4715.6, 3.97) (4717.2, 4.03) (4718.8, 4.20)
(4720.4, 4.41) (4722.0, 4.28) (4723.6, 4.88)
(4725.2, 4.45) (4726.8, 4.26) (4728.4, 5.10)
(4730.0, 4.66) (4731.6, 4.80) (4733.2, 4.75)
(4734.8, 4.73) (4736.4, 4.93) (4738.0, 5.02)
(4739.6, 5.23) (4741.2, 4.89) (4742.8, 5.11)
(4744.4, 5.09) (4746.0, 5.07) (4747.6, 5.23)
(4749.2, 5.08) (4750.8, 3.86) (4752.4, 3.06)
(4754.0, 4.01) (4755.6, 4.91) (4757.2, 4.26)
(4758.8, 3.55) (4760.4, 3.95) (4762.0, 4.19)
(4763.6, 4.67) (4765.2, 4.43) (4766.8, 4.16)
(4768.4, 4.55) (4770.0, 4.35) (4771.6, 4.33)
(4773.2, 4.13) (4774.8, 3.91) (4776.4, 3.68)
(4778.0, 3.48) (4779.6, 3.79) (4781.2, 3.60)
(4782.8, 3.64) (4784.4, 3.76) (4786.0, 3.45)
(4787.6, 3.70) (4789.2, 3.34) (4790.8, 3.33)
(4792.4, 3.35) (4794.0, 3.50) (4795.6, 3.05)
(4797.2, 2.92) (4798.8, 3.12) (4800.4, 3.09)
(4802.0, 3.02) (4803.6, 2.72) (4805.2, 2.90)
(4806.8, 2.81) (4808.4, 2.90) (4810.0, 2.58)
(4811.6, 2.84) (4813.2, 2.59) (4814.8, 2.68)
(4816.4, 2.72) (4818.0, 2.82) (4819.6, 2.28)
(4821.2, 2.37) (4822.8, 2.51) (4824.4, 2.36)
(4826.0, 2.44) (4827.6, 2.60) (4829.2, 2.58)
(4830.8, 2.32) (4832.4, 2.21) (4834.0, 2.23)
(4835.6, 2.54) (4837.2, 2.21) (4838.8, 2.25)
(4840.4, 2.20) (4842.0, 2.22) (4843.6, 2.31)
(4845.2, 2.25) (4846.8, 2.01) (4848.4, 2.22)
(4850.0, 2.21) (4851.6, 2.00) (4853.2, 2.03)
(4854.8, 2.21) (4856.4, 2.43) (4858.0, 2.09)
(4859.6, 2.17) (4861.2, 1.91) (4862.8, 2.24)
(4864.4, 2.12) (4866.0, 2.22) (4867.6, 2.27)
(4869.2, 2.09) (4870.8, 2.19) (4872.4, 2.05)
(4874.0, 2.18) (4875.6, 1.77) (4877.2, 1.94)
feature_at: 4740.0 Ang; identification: C IV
